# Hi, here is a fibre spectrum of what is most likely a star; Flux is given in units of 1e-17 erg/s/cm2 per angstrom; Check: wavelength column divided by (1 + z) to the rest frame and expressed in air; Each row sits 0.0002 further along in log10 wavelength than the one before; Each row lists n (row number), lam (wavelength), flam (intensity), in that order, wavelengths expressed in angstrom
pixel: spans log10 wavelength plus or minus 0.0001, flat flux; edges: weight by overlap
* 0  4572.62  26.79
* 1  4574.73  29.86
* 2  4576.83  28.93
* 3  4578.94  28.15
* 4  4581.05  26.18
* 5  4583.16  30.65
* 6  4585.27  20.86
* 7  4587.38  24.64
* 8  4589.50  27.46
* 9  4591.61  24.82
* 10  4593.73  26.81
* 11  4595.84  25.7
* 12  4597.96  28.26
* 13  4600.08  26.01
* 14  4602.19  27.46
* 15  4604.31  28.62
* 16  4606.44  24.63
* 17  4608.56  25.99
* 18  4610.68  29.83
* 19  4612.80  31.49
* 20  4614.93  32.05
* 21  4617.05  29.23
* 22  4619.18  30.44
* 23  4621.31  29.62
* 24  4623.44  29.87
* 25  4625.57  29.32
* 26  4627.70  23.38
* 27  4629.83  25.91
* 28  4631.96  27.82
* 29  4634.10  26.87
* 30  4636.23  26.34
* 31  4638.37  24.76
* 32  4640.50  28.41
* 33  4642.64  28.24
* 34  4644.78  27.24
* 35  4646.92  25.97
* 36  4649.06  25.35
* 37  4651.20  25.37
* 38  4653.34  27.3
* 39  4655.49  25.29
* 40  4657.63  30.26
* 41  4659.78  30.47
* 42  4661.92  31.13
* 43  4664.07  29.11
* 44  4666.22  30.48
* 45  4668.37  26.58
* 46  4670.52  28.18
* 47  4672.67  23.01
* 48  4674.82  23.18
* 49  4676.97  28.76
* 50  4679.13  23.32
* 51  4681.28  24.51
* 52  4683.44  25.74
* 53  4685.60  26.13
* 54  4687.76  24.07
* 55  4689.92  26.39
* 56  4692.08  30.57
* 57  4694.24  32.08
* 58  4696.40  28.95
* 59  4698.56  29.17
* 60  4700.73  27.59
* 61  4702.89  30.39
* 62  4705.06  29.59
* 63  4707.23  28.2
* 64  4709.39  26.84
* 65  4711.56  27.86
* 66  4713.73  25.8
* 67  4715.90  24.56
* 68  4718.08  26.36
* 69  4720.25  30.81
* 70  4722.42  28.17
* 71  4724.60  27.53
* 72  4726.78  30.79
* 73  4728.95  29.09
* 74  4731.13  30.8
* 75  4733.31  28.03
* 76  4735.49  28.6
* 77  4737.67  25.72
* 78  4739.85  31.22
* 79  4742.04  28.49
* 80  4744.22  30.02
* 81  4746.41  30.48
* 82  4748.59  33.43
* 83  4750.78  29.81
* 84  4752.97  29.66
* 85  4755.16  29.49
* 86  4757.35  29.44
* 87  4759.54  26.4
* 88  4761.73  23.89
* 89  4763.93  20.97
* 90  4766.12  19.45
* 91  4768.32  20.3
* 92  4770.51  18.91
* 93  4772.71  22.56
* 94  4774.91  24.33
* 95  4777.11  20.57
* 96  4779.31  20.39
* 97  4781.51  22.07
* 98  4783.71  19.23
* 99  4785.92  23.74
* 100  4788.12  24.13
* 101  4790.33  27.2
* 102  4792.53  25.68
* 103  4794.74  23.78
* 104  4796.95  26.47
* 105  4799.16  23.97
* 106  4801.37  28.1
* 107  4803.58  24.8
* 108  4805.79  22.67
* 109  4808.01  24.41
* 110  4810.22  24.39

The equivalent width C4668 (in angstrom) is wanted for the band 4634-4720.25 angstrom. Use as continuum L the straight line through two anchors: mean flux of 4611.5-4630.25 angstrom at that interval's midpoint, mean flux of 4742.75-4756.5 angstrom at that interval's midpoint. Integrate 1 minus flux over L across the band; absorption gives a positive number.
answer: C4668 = 6.94 angstrom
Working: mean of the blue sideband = 29.1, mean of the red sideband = 30.4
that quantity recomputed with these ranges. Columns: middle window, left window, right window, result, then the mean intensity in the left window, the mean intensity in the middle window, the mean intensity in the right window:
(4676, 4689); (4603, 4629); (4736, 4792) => 0.8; 28.7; 25.4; 25.3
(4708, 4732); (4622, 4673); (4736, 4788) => -1.8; 27.4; 28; 25.2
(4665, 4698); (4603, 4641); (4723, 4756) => 2.2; 28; 26.8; 29.5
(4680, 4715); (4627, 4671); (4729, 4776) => -0.8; 27.4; 27.7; 26.8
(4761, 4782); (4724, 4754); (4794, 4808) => 4.5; 29.6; 21.3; 24.9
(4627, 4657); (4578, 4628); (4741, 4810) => 0.7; 27.6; 26.4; 25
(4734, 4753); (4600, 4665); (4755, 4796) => -4.3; 27.9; 29.7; 23.2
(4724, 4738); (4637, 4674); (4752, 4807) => -2.0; 27.4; 28.9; 23.9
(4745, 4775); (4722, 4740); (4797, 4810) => 1.7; 28.8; 25.7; 24.9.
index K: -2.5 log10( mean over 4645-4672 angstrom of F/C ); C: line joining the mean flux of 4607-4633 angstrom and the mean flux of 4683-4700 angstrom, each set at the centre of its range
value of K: 0.016 mag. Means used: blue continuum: 28.7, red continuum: 28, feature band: 27.9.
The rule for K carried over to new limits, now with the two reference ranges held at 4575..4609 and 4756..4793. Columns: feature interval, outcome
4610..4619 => -0.17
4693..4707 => -0.21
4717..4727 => -0.19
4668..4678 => -0.04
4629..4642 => -0.04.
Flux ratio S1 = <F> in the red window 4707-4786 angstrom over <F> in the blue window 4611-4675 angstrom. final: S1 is 0.9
